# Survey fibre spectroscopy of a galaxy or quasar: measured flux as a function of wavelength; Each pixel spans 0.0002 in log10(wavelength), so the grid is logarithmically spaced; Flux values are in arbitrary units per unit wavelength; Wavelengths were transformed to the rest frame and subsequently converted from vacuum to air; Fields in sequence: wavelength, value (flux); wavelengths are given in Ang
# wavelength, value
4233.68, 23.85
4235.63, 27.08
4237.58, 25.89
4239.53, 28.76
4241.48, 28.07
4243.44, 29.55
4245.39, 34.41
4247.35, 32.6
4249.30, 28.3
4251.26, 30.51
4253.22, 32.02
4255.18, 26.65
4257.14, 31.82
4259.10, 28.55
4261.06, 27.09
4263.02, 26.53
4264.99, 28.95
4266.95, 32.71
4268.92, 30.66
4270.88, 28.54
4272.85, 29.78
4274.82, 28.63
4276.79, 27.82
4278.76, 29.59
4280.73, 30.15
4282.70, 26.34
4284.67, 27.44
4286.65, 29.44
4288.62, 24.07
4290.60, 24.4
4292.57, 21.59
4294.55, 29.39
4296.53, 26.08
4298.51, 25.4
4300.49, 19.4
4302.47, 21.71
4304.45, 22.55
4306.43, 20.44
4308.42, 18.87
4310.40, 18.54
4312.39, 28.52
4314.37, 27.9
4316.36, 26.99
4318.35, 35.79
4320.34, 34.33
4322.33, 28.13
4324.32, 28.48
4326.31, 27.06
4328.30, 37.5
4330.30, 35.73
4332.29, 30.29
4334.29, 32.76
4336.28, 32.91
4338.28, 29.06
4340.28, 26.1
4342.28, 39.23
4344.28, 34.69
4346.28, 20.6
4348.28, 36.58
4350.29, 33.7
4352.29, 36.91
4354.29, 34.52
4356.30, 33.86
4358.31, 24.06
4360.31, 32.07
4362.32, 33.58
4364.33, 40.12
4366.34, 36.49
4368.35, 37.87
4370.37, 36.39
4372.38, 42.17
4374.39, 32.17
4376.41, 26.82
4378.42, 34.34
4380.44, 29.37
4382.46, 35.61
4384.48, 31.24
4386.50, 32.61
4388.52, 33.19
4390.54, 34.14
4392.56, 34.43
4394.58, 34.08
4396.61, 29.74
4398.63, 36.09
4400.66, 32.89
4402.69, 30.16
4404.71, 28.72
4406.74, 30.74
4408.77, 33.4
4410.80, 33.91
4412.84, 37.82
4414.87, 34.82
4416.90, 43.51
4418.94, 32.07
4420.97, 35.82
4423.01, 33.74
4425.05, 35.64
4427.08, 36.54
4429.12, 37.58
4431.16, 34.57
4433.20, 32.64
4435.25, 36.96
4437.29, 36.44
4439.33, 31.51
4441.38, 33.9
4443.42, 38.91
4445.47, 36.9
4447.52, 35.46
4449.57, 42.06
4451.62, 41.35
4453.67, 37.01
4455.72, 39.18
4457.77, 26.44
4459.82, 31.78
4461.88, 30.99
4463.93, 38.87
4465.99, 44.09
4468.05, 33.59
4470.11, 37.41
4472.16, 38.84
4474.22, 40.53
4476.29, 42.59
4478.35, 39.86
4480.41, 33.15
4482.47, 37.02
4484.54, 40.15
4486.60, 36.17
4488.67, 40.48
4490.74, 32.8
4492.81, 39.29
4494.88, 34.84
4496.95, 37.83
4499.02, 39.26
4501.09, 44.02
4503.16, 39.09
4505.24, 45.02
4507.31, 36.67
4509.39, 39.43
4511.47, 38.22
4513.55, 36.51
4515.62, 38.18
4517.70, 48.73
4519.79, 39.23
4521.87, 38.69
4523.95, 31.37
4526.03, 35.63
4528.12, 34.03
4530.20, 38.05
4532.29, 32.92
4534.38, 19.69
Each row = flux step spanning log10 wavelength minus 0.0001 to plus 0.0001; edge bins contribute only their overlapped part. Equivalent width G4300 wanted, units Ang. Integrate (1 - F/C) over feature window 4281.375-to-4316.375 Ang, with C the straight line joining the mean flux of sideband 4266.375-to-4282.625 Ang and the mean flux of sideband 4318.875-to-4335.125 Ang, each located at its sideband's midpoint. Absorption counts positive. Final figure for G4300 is 7.09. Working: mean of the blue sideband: 29.5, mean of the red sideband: 31.9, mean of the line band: 24.4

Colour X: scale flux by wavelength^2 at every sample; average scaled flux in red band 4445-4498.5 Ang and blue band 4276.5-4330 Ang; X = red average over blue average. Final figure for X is 1.51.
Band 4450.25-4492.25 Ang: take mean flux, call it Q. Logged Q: 37.2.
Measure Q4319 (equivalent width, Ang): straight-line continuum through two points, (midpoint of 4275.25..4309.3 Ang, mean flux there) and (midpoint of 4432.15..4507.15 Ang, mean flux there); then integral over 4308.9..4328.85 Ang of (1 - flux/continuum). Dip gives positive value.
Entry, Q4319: -1.4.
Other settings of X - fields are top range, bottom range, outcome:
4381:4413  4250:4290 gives 1.21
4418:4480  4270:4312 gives 1.55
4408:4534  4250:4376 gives 1.34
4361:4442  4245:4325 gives 1.32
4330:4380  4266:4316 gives 1.32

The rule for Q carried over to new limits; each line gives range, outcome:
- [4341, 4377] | 34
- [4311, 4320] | 29.6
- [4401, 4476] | 35.7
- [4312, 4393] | 32.7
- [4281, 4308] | 24.5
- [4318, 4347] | 31.5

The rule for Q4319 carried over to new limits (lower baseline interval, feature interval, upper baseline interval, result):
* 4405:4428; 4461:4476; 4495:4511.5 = -0.1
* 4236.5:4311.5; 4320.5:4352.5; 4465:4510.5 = -1.3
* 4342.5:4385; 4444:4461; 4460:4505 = 0.3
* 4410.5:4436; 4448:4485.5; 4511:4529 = -0.7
